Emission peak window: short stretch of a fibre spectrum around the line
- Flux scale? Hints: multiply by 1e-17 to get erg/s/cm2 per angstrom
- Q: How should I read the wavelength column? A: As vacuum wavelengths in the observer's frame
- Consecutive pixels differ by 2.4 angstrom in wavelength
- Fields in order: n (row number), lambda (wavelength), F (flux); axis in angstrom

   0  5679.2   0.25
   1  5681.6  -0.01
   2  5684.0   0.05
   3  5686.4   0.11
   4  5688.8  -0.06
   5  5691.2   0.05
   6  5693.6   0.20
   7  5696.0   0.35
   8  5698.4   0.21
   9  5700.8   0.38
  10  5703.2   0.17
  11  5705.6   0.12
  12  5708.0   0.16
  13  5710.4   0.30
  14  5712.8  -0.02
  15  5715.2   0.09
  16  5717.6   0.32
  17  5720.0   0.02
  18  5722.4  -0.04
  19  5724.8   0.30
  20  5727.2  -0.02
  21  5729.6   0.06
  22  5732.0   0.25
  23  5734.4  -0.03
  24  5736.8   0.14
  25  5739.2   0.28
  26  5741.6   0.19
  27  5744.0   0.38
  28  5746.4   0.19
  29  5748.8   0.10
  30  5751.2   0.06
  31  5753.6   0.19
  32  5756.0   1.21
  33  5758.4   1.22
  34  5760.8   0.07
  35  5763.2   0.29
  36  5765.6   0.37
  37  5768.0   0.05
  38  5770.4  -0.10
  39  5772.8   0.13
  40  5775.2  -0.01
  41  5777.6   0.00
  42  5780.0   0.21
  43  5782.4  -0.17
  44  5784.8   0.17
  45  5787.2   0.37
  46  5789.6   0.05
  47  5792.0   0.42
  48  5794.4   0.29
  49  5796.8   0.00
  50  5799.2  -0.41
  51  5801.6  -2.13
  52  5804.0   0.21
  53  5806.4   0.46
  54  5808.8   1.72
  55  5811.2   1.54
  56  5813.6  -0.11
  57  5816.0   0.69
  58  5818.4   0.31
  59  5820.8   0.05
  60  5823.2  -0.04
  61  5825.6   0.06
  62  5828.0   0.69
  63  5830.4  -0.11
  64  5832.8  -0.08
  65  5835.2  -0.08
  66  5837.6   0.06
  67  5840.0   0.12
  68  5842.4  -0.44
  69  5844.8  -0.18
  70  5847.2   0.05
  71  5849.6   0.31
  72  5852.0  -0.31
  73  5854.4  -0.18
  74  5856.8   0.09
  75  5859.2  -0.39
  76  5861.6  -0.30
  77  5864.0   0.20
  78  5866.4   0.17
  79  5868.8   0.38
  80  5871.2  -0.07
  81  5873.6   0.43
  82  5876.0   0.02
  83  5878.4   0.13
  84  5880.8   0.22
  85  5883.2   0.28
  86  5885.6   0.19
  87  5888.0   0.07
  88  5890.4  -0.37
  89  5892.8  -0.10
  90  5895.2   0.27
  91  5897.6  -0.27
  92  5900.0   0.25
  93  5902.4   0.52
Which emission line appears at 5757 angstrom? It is [O III]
